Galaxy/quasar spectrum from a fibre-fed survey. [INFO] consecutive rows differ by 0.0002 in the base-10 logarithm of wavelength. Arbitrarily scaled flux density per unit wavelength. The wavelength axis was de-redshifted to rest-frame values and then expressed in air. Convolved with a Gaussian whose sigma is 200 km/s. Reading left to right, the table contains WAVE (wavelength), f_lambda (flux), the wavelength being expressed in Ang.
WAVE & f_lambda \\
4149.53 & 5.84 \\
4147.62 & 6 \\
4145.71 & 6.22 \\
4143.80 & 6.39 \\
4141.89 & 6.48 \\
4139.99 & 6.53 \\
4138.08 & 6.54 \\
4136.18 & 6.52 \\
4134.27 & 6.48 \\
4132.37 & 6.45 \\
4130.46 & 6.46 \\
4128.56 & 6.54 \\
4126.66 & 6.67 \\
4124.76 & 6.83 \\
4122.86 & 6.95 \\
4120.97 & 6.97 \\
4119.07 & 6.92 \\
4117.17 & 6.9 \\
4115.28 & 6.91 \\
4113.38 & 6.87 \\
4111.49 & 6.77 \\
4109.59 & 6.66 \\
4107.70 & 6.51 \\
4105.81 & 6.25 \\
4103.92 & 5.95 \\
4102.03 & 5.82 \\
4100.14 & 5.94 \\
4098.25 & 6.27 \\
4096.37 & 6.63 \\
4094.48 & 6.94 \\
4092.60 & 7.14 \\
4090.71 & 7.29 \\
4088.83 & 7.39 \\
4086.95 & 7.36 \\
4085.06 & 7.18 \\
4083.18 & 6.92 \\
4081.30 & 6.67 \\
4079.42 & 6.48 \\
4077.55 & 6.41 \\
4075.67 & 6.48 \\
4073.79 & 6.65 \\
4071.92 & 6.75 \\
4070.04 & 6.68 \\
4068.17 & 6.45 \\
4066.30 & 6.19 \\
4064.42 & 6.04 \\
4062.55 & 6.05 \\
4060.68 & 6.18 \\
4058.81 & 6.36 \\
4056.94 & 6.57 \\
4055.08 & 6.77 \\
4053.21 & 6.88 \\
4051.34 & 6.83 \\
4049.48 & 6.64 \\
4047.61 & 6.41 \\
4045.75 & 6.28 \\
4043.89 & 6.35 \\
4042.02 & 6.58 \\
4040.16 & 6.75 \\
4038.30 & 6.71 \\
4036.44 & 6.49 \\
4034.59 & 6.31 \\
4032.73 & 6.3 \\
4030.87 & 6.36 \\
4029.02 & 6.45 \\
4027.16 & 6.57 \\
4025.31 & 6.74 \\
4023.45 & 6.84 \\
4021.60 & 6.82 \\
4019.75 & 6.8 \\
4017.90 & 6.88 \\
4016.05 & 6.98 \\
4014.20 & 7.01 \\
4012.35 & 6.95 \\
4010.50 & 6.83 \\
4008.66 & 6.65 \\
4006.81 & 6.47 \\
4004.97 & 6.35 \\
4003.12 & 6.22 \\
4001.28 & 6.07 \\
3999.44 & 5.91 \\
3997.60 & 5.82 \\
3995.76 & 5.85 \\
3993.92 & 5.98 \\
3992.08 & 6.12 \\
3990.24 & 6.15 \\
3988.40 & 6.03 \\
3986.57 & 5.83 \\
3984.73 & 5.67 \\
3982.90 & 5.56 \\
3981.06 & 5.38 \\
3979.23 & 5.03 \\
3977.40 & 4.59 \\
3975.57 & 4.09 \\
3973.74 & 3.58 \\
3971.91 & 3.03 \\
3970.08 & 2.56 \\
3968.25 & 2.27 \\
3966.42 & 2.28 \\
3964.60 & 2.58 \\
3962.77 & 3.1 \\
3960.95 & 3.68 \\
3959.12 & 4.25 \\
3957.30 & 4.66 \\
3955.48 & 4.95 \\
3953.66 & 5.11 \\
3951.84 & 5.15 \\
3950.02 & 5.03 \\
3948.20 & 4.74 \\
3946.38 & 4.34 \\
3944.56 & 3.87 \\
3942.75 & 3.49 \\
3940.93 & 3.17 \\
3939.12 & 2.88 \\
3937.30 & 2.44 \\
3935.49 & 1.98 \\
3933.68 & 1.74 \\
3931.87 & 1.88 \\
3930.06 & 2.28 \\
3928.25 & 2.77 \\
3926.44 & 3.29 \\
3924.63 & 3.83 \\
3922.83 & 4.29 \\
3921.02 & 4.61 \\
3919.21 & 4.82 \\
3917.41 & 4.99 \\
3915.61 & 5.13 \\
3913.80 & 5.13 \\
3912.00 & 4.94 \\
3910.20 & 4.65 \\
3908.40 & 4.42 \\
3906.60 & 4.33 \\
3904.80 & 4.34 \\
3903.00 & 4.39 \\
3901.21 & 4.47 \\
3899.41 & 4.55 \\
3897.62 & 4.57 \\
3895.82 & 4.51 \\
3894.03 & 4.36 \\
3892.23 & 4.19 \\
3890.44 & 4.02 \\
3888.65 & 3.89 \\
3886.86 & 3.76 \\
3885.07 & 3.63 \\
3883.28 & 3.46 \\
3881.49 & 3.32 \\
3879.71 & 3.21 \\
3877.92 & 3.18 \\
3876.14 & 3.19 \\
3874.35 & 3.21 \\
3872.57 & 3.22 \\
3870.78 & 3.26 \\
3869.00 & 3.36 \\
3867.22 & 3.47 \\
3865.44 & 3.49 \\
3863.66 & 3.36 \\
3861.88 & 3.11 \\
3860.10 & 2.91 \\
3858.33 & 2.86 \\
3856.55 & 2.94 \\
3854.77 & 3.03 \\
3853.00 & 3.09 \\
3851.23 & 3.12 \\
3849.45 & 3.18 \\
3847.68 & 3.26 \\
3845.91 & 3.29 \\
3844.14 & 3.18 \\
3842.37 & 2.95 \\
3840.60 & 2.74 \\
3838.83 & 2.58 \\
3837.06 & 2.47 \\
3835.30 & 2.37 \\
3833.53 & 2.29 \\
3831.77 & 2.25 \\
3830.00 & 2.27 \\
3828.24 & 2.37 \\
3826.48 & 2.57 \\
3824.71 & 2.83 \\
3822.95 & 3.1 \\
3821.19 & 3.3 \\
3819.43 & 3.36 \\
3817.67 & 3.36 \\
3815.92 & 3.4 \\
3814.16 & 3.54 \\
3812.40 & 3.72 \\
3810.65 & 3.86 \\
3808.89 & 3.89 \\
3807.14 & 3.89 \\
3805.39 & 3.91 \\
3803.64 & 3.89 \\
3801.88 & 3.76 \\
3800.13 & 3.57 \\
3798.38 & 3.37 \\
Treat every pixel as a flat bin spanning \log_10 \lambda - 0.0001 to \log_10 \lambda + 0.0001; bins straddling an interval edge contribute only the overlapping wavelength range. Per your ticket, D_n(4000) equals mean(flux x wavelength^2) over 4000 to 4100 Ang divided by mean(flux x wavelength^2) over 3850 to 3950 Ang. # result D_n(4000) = 1.9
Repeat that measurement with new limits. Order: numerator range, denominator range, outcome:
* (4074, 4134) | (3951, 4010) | 1.44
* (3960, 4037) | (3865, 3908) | 1.54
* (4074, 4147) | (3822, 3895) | 2.40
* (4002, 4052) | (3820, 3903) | 2.19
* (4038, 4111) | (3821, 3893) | 2.36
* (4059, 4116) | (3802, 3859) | 2.42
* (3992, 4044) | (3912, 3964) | 1.76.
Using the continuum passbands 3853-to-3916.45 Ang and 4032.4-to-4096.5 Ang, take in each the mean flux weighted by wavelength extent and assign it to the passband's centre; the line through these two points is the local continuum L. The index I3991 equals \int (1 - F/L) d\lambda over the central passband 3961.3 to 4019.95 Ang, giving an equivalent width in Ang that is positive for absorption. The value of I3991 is 2.5 Ang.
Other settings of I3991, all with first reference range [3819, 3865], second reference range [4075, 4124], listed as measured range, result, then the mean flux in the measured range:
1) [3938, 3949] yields 1.7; 3.71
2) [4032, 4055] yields -2.6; 6.55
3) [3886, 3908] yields -3.5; 4.29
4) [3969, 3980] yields 2.5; 3.77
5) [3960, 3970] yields 4.1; 2.77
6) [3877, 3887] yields 0.2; 3.4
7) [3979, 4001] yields -3.1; 5.81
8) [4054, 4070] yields -0.5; 6.35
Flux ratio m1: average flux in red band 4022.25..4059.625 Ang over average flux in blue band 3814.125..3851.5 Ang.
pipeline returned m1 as 2.28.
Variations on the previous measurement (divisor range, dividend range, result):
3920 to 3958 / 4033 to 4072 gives 1.78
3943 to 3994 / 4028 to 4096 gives 1.49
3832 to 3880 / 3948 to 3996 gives 1.50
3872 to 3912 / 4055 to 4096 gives 1.68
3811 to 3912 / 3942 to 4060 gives 1.65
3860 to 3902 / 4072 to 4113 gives 1.82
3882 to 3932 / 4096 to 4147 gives 1.57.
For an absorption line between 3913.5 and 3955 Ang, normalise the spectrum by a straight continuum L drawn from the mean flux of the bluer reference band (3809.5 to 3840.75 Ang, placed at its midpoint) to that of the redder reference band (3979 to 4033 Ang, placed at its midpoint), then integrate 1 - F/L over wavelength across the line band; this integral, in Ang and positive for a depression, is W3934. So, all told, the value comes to 9.87 Ang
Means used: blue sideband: 2.92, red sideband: 6.3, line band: 3.77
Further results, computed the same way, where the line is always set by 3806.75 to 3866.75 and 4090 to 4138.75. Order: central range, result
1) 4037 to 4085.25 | -4.9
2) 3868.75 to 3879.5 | 0.9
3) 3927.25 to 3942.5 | 6.6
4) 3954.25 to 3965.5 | 1.7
